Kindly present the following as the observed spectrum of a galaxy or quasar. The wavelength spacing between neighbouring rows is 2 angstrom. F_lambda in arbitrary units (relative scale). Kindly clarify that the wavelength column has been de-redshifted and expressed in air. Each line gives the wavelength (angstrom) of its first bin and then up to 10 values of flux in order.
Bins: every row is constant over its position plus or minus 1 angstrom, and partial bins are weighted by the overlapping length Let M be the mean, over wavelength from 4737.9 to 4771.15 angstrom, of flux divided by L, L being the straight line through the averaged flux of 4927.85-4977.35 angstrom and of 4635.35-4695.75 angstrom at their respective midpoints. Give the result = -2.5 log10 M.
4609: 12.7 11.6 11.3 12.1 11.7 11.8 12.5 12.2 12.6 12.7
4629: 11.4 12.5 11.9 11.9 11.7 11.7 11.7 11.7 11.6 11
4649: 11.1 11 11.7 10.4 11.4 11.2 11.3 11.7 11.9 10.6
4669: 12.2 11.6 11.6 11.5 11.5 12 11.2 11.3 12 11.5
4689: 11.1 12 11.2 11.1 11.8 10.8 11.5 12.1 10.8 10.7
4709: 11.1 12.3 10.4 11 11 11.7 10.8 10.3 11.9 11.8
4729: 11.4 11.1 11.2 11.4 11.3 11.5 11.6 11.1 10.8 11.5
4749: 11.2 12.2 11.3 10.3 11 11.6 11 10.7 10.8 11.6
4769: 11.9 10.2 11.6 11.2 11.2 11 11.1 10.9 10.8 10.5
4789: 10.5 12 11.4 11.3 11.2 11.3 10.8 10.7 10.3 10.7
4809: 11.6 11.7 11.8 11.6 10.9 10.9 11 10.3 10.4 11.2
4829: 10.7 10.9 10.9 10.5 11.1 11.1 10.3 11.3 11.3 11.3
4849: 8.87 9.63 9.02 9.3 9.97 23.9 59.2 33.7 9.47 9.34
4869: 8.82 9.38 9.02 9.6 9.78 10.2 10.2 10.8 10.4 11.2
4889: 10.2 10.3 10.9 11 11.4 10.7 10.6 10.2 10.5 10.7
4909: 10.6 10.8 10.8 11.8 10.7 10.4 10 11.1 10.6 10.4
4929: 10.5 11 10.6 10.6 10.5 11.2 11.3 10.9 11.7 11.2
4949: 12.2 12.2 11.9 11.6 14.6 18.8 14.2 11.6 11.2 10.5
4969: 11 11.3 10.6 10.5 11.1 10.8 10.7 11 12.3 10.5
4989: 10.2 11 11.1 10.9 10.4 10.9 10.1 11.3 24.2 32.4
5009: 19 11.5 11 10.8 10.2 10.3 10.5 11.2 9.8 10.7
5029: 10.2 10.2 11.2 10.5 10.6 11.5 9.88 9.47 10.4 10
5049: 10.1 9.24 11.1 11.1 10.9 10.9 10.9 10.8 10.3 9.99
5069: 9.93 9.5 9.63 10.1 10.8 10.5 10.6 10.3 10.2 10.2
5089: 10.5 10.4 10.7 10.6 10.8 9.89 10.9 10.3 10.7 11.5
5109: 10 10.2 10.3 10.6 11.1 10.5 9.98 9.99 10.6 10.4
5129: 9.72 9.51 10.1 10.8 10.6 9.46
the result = 0.030 mag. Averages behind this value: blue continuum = 11.5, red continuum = 11.7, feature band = 11.2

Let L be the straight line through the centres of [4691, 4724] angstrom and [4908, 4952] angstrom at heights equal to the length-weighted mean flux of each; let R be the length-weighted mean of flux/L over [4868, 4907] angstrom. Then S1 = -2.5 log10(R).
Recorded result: 0.073 mag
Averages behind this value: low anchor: 11.2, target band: 10.3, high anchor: 11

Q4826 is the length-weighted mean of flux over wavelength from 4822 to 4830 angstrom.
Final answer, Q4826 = 10.6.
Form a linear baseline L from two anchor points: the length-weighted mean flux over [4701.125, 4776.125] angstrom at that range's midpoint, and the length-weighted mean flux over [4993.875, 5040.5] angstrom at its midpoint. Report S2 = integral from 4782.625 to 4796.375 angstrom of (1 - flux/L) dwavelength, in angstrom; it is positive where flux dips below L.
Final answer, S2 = 0.5 angstrom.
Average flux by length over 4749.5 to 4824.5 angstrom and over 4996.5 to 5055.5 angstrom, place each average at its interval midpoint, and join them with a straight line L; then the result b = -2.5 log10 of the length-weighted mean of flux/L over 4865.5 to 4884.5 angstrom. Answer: 0.18 mag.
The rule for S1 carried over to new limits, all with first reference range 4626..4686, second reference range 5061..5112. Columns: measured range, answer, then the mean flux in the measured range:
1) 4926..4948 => -0.01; 10.9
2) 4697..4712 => 0.01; 11.4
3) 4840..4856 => 0.09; 10.1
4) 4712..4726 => 0.04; 11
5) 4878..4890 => 0.04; 10.5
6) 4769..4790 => 0.03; 10.9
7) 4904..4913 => 0.02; 10.7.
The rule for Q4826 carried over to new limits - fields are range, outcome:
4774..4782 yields 11.1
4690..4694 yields 11.6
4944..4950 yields 11.7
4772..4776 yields 11.4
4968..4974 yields 11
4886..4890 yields 10.7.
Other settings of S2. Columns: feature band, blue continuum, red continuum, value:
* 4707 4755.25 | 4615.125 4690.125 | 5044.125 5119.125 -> 0.7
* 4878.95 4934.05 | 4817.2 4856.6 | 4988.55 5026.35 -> 4.1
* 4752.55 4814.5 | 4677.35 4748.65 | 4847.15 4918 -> 4.0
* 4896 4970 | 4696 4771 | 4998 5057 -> 2.6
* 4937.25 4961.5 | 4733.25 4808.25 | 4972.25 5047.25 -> -1.9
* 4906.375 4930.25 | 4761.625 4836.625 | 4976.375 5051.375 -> 1.6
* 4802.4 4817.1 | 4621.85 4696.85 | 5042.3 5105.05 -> -0.1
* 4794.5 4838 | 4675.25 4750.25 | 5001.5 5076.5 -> 1.7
